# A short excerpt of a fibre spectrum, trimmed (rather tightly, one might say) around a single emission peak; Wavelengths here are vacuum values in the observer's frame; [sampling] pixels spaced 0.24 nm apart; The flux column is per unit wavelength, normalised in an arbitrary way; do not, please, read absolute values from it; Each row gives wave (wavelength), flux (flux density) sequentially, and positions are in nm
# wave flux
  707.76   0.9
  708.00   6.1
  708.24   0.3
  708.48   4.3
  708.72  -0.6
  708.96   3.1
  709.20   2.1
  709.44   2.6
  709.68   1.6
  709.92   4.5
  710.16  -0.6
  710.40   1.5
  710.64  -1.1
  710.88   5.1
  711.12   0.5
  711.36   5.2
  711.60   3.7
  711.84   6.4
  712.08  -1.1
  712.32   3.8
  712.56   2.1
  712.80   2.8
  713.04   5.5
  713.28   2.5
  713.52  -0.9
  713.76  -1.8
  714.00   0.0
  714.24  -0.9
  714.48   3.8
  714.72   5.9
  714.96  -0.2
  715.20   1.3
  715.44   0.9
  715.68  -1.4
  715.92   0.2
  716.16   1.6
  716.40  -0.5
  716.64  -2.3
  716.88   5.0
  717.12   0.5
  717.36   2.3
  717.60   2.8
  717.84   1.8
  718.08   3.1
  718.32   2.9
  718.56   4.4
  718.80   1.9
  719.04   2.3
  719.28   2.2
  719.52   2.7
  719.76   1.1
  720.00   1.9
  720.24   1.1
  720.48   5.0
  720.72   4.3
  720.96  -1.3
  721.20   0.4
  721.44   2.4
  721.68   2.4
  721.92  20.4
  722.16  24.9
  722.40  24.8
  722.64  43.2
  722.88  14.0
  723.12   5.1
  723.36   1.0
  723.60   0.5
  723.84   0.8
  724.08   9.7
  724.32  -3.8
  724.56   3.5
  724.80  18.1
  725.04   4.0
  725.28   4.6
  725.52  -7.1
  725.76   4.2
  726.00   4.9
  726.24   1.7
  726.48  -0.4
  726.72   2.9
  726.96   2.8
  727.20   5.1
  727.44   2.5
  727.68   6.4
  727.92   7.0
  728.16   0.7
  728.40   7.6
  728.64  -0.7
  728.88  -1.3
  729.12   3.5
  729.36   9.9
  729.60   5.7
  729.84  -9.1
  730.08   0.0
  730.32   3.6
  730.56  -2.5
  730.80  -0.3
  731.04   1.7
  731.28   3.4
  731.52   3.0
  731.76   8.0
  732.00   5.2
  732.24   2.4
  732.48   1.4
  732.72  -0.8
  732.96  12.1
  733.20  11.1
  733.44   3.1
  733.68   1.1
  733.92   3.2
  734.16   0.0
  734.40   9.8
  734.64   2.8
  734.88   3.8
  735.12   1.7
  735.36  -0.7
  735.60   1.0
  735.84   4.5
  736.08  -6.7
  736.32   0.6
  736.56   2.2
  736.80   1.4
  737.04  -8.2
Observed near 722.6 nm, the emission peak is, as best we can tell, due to [O II] 3727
